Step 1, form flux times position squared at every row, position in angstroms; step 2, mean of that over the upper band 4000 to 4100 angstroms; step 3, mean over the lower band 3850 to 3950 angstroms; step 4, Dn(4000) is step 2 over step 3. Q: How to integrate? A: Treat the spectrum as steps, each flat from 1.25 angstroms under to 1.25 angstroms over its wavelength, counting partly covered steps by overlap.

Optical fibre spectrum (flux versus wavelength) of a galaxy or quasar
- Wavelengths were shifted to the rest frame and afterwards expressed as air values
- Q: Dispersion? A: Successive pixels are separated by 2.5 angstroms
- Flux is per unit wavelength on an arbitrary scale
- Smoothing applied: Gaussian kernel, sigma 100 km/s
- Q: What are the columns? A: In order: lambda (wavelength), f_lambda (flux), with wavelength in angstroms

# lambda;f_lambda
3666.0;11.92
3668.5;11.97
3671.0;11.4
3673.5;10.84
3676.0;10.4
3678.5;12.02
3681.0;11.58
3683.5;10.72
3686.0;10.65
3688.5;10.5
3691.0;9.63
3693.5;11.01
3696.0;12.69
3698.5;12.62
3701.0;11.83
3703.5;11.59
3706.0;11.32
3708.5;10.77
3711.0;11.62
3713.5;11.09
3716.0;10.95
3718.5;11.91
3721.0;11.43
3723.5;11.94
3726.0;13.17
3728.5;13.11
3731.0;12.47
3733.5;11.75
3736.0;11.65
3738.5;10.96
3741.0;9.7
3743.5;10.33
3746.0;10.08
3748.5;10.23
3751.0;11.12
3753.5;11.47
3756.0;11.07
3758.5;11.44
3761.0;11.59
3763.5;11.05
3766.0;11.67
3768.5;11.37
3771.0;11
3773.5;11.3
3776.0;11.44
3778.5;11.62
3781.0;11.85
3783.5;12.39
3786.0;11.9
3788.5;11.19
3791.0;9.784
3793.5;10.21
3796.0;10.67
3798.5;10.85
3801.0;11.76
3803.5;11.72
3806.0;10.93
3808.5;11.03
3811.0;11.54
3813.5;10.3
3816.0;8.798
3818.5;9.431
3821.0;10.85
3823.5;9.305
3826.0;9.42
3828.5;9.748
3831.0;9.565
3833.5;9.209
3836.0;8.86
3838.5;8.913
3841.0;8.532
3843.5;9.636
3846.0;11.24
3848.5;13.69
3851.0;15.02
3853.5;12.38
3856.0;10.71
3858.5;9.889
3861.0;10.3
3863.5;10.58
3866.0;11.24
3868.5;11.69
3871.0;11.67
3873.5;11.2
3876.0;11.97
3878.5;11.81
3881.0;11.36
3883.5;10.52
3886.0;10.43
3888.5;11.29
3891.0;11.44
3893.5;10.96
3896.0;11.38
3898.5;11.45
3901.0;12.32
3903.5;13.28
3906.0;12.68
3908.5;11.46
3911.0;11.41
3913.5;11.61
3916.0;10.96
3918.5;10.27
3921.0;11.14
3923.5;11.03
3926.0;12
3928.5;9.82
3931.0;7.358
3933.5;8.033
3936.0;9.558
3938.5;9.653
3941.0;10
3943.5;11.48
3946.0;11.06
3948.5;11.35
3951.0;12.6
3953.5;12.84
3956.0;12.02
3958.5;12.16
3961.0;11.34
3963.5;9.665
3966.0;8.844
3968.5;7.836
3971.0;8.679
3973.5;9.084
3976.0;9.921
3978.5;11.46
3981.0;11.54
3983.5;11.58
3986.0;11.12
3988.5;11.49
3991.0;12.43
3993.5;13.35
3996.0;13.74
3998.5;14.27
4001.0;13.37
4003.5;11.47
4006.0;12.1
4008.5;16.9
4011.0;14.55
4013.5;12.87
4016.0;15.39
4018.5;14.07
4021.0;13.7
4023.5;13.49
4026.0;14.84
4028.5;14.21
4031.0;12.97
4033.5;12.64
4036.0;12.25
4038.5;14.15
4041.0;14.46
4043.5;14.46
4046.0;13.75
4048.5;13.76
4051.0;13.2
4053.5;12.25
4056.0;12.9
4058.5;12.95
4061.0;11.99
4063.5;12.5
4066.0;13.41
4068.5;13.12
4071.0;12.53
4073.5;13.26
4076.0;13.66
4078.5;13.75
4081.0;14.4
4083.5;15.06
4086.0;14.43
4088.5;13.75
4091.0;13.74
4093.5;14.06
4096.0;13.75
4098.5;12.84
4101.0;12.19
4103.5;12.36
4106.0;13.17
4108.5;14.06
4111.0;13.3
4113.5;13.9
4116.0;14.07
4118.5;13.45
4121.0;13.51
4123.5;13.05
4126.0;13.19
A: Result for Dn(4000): 1.32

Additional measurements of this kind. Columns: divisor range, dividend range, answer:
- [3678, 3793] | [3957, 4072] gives 1.28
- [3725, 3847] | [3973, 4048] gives 1.36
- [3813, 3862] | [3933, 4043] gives 1.27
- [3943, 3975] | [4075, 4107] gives 1.37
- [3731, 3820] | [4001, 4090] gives 1.41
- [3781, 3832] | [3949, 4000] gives 1.16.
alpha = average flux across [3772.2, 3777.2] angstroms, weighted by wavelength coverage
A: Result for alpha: 11.4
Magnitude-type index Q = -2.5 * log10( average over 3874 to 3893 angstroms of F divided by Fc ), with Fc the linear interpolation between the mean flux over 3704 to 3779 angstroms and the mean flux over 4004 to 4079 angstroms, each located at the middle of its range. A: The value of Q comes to 0.10 mag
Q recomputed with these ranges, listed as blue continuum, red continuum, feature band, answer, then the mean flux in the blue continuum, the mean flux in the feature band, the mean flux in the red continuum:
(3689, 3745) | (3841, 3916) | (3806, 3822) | 0.112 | 11.5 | 10.4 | 11.5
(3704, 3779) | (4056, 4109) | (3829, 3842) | 0.296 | 11.4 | 9.07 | 13.4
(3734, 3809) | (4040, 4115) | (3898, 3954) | 0.121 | 11.1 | 11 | 13.4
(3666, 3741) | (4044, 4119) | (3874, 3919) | 0.088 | 11.5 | 11.5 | 13.4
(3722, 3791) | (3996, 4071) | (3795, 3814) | 0.060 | 11.4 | 11.1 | 13.5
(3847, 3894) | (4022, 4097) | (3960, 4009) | 0.118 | 11.5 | 11.4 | 13.5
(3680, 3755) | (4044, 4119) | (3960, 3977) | 0.343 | 11.3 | 9.3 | 13.4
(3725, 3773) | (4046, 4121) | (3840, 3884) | 0.064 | 11.3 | 11.3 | 13.4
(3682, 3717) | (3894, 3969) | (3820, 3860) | 0.061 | 11.2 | 10.4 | 10.9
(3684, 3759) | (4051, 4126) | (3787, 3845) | 0.172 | 11.3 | 10.1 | 13.4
